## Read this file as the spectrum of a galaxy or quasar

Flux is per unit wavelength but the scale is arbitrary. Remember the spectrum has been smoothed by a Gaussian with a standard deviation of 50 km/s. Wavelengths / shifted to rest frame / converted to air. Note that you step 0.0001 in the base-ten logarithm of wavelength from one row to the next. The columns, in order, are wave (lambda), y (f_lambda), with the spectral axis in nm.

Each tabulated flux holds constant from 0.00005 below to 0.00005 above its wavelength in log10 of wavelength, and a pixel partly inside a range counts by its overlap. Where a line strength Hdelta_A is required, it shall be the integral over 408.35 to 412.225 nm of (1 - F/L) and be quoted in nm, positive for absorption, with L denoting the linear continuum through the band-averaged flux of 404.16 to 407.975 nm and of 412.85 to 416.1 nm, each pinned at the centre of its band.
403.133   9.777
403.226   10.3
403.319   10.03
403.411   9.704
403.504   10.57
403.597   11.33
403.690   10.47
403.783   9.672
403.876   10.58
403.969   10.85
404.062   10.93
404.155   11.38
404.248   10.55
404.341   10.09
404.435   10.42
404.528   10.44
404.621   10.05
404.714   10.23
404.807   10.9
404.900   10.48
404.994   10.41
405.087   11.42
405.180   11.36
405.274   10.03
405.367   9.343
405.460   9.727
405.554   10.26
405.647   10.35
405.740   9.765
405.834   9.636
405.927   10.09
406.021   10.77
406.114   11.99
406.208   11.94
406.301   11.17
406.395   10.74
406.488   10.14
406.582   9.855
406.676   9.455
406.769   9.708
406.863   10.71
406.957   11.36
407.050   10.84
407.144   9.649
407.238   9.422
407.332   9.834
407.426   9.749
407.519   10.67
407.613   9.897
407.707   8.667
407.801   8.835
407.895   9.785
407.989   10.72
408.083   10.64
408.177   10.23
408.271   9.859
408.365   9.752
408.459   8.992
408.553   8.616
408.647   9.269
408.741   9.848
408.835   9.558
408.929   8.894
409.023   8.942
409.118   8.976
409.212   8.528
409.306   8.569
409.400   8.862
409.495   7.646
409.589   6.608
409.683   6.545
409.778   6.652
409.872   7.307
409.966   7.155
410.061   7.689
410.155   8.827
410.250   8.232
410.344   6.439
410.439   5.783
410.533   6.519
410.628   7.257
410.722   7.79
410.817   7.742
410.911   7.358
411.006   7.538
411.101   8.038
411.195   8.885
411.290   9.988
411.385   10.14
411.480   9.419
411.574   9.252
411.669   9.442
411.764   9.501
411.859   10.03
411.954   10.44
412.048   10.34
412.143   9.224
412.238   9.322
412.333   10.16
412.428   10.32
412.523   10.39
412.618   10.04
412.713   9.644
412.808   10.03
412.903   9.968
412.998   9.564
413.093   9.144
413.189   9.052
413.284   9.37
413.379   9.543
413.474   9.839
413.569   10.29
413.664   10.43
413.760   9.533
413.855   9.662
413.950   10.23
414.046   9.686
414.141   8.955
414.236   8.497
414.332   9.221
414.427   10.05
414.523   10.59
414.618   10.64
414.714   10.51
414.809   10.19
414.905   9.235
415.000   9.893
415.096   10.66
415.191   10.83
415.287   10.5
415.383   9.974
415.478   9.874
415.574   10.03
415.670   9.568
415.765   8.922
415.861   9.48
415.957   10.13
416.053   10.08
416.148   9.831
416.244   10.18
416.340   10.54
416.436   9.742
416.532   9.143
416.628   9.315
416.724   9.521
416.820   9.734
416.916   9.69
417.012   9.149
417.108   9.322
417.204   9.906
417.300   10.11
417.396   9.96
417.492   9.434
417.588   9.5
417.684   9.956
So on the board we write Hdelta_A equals 0.62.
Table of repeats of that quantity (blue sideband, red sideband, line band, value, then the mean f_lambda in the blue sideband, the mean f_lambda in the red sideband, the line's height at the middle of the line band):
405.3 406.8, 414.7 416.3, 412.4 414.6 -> 0.07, 10.3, 9.99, 10.1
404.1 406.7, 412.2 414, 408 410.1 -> 0.32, 10.5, 9.82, 10.2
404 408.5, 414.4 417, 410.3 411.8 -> 0.28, 10.3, 9.94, 10.1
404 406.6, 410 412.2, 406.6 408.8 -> -0.03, 10.5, 8.51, 9.69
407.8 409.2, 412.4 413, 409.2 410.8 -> 0.38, 9.52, 10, 9.7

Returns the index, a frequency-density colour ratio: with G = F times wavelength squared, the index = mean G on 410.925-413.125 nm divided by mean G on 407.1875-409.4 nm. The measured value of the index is 1.0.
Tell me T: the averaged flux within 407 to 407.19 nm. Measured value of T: 10.3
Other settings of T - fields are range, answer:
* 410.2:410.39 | 7.36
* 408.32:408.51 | 9.36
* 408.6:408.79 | 9.57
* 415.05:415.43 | 10.5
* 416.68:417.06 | 9.52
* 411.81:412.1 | 10.3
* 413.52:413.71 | 10.4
